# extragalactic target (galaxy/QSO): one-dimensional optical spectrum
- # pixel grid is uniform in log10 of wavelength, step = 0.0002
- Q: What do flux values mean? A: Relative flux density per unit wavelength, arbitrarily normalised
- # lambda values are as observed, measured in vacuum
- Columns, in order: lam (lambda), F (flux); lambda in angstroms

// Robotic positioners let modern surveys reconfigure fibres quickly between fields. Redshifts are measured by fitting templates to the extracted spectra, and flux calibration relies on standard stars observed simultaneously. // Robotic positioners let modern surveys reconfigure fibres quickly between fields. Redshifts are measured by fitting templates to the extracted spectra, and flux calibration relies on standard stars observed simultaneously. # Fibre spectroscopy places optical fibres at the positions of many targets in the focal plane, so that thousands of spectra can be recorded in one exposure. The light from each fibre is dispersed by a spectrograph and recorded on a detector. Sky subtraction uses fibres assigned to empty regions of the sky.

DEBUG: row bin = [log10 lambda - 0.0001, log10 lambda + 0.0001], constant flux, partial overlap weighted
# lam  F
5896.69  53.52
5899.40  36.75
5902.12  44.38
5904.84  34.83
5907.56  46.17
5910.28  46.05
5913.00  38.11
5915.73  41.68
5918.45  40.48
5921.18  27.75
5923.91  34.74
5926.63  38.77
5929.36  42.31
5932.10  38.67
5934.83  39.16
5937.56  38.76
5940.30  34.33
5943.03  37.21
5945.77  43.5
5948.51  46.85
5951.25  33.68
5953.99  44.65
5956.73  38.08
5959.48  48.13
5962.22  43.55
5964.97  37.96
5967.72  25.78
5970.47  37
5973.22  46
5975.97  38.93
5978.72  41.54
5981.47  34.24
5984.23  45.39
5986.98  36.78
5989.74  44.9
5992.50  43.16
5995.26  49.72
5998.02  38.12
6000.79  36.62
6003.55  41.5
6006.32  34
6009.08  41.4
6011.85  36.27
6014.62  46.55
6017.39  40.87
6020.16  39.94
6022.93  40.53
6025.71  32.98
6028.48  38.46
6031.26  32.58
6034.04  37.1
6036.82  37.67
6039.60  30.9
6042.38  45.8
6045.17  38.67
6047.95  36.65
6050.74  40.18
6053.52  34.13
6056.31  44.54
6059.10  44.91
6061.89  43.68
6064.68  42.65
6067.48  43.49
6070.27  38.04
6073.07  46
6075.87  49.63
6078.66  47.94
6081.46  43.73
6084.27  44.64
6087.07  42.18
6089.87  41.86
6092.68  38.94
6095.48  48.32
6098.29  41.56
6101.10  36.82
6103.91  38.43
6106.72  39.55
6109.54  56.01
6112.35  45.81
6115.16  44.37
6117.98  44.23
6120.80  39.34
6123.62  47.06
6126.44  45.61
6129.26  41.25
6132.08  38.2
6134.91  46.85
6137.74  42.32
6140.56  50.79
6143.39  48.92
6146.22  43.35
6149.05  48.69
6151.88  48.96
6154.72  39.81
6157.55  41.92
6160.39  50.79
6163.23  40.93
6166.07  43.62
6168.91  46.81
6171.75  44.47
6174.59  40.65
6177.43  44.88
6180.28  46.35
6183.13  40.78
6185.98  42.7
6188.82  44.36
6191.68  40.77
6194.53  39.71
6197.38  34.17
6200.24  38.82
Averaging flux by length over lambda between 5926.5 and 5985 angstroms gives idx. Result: 39.7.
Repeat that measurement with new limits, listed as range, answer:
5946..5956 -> 41.7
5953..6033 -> 39.8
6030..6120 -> 41.9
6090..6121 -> 43.1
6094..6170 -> 44.4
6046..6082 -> 42.7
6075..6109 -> 43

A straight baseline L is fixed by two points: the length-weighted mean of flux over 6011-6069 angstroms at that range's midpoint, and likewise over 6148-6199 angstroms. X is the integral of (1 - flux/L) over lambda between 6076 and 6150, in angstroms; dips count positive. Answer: -4.6 angstroms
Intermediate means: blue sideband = 39.5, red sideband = 43.3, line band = 44.2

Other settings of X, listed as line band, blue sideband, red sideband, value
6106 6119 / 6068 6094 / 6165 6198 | -0.91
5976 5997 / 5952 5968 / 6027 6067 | -1.01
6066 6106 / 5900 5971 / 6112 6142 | 0.16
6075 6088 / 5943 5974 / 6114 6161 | -0.68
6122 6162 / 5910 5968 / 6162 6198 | -3.12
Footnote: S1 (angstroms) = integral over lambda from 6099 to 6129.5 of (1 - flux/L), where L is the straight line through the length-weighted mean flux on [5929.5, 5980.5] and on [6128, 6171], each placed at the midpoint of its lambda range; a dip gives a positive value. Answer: 0.28 angstroms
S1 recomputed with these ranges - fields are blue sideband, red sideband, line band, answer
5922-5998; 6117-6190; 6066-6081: -0.8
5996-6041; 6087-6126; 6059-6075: -0.9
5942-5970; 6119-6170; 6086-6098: 0.2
